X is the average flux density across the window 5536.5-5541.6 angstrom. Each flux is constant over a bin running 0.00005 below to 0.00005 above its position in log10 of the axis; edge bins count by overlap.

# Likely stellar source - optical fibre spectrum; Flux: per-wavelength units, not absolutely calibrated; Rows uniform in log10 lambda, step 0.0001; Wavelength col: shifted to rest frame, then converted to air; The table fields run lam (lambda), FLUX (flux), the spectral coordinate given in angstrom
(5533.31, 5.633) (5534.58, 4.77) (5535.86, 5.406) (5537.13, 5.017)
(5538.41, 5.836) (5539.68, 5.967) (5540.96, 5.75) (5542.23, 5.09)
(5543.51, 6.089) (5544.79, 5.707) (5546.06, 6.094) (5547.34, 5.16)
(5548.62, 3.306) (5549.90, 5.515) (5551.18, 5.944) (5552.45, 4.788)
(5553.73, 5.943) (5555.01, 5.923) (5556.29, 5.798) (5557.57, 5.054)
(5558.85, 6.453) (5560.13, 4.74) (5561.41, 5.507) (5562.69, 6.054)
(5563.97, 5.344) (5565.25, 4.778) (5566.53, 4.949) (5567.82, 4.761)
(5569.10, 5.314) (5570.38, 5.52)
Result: 5.65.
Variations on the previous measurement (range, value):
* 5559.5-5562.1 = 5.15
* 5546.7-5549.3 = 4.24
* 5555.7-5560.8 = 5.51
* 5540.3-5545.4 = 5.65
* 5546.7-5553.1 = 4.94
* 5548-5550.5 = 4.4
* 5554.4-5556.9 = 5.86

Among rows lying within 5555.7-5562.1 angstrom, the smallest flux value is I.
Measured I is 4.74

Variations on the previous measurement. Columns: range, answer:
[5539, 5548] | 5.09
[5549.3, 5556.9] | 4.788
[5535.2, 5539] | 5.017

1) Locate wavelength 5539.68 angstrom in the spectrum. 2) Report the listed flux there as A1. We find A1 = 5.967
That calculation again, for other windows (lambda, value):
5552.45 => 4.788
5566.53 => 4.949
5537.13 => 5.017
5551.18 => 5.944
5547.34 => 5.16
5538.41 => 5.836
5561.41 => 5.507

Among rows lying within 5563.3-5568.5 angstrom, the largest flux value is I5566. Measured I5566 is 5.344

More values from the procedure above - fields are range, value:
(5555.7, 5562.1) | 6.453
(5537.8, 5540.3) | 5.967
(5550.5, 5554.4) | 5.944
